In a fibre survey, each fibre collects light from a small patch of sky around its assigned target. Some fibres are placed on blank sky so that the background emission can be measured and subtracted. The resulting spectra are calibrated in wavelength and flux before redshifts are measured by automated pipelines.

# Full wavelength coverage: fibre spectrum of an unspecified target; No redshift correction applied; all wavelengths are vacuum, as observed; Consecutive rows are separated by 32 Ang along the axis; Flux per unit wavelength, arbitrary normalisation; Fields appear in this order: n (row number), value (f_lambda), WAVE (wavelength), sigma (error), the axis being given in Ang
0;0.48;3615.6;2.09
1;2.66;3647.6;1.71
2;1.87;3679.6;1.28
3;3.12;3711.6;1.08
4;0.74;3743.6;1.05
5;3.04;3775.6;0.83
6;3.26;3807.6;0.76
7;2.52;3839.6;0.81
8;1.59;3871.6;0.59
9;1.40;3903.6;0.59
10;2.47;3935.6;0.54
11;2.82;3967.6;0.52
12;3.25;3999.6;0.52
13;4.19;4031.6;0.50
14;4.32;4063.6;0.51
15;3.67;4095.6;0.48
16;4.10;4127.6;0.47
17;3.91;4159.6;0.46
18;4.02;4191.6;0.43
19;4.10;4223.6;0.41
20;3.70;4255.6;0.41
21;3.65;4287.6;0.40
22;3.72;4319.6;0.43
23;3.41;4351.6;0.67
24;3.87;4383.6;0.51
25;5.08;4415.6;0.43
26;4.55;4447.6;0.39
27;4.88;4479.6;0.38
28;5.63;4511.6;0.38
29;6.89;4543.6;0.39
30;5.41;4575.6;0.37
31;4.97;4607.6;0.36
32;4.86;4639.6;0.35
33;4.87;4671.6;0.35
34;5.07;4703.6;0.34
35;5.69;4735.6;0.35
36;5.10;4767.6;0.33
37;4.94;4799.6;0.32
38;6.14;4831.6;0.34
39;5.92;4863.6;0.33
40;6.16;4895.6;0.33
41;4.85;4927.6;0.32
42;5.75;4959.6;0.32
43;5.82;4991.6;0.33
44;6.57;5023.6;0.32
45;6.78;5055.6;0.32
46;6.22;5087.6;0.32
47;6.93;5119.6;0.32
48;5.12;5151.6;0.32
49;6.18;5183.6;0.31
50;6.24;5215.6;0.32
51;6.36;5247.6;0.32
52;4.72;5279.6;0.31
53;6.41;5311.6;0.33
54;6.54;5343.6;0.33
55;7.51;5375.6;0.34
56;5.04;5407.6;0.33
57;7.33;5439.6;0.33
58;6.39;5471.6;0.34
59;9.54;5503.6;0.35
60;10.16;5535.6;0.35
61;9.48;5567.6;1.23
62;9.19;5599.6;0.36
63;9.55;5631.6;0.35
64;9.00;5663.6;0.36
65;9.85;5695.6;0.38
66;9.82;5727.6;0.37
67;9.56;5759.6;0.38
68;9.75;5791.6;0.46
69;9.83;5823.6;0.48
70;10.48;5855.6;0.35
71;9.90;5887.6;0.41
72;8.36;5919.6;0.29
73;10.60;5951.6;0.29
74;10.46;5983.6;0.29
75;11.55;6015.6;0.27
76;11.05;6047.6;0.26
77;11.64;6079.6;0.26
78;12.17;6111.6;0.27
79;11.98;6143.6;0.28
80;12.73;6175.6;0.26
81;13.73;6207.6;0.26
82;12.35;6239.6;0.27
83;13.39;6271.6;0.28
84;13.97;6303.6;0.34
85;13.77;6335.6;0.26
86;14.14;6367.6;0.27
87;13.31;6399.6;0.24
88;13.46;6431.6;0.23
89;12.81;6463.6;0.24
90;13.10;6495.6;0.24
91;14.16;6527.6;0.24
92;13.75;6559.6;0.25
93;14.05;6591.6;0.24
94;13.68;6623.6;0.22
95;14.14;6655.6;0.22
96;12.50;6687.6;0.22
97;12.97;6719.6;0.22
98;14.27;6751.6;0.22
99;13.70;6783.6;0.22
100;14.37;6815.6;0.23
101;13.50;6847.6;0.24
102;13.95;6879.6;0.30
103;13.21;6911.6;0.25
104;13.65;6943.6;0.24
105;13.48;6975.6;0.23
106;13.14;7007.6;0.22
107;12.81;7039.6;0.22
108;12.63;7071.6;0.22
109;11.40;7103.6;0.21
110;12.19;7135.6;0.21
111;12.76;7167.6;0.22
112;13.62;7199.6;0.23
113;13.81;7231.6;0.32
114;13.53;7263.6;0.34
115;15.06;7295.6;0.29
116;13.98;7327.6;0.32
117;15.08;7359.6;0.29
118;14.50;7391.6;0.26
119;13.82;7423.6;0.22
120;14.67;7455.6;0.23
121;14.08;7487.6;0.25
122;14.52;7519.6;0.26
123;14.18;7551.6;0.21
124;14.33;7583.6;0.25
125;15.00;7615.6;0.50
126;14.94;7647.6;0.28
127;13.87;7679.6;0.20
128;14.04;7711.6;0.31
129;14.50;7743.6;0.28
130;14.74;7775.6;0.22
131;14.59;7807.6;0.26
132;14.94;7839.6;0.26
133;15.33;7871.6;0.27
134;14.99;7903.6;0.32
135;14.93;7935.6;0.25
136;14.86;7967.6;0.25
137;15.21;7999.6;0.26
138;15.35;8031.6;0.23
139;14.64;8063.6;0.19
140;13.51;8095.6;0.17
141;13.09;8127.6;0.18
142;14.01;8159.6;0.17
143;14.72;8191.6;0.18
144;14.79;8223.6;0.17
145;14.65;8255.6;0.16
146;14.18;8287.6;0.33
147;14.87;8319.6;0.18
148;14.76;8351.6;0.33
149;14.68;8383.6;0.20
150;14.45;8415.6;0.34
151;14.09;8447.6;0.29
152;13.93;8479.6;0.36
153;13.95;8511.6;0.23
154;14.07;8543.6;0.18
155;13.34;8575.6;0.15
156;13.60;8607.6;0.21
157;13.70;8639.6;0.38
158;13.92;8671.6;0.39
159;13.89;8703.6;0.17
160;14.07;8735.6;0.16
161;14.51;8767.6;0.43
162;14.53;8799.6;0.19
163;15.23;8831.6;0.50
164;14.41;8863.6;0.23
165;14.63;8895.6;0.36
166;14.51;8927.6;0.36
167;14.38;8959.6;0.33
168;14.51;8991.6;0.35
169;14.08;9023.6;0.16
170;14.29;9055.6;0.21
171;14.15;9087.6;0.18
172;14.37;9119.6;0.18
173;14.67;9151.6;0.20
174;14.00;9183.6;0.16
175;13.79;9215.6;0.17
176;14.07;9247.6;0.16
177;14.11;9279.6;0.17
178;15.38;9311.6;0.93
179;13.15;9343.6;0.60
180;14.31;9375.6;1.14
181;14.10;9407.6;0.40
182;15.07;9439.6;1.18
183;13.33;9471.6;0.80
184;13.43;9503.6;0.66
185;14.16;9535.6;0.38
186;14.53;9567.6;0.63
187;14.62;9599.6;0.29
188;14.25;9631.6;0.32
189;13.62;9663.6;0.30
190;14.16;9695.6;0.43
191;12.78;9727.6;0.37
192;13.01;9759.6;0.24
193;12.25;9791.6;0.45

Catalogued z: 0.376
